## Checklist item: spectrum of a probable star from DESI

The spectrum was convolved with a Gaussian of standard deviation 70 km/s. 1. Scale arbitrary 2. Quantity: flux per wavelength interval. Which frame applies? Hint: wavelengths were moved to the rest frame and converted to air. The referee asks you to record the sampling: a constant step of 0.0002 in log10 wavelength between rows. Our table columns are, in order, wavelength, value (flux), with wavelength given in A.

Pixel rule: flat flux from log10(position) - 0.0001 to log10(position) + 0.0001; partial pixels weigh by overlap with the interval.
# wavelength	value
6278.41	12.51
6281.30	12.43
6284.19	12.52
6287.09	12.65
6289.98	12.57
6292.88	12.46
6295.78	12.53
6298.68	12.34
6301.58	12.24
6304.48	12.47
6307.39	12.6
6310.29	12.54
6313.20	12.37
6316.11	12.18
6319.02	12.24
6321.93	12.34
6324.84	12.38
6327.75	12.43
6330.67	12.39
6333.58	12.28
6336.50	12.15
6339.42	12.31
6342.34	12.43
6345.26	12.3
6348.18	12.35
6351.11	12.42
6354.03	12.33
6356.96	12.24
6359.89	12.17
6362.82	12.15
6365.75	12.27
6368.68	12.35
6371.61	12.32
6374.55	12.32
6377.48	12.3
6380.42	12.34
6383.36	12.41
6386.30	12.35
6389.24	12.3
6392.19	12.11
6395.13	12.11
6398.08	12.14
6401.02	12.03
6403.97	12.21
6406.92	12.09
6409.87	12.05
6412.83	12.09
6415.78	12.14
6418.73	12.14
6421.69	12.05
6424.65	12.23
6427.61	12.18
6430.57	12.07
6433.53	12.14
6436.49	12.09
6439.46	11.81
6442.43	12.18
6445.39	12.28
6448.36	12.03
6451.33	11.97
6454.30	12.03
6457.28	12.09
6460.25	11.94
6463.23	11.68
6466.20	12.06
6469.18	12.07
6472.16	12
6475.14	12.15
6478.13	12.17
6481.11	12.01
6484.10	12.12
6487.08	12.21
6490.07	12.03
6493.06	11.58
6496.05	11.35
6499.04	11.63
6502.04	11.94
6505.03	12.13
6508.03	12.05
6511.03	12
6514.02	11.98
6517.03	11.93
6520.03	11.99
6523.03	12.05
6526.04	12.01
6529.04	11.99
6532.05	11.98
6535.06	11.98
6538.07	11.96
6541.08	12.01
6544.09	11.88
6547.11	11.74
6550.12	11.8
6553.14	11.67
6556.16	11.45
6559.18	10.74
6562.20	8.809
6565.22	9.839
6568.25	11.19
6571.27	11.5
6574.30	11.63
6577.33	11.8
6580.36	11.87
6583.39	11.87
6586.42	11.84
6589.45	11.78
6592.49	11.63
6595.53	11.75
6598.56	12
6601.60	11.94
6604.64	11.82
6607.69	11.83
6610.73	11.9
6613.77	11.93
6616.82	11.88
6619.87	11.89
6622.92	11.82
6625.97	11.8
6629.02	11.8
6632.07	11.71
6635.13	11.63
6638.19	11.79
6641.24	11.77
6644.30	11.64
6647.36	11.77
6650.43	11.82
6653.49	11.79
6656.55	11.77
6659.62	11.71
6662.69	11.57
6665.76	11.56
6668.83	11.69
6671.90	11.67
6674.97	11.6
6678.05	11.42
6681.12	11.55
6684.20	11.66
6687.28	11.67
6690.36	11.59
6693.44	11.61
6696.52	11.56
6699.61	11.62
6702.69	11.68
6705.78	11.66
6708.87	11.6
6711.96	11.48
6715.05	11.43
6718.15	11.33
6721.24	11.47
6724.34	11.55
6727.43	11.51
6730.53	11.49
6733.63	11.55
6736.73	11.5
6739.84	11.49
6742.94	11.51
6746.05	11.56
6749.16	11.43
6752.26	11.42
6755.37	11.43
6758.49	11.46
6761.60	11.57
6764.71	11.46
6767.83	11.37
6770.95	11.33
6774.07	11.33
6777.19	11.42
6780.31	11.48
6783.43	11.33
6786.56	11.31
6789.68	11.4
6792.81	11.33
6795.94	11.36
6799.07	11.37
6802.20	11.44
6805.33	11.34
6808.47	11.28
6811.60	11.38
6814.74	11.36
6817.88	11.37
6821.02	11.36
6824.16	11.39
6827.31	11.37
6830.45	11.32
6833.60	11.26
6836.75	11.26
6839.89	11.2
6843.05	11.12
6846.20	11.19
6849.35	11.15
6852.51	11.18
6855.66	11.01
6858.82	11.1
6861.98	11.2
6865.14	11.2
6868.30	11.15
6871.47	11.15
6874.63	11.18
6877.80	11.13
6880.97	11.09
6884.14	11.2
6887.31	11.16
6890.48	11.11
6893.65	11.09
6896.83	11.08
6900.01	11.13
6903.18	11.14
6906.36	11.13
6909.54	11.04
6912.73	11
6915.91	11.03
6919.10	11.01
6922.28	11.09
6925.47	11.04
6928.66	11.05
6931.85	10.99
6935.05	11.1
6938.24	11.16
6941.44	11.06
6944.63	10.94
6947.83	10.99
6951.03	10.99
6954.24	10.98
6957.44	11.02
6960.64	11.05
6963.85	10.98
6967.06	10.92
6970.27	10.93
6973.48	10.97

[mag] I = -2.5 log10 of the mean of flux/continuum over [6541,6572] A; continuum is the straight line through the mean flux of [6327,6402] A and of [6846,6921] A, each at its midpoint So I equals 0.071 mag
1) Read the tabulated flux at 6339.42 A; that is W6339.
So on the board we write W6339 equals 12.31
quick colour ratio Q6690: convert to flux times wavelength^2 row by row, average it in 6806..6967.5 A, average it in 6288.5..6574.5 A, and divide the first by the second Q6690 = 1.1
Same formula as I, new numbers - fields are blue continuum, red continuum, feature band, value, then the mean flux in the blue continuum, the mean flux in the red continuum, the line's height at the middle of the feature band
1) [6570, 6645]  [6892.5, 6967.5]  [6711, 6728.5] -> 0.007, 11.8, 11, 11.5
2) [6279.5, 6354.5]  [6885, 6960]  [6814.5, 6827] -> -0.008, 12.4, 11.1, 11.3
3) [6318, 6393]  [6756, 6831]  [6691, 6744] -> 0.001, 12.3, 11.4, 11.5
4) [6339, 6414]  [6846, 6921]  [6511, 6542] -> -0.007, 12.2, 11.1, 11.9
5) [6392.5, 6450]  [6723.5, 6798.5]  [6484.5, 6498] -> 0.014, 12.1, 11.4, 12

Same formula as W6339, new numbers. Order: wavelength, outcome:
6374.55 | 12.32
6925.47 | 11.04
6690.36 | 11.59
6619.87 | 11.89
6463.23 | 11.68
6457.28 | 12.09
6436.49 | 12.09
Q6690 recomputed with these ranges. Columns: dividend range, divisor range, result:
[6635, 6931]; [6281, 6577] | 1.05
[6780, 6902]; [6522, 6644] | 1.04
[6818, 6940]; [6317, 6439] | 1.06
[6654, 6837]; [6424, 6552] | 1.03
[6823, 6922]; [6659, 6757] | 1.01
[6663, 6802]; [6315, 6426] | 1.05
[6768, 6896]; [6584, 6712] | 1.01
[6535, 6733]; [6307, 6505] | 1.02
